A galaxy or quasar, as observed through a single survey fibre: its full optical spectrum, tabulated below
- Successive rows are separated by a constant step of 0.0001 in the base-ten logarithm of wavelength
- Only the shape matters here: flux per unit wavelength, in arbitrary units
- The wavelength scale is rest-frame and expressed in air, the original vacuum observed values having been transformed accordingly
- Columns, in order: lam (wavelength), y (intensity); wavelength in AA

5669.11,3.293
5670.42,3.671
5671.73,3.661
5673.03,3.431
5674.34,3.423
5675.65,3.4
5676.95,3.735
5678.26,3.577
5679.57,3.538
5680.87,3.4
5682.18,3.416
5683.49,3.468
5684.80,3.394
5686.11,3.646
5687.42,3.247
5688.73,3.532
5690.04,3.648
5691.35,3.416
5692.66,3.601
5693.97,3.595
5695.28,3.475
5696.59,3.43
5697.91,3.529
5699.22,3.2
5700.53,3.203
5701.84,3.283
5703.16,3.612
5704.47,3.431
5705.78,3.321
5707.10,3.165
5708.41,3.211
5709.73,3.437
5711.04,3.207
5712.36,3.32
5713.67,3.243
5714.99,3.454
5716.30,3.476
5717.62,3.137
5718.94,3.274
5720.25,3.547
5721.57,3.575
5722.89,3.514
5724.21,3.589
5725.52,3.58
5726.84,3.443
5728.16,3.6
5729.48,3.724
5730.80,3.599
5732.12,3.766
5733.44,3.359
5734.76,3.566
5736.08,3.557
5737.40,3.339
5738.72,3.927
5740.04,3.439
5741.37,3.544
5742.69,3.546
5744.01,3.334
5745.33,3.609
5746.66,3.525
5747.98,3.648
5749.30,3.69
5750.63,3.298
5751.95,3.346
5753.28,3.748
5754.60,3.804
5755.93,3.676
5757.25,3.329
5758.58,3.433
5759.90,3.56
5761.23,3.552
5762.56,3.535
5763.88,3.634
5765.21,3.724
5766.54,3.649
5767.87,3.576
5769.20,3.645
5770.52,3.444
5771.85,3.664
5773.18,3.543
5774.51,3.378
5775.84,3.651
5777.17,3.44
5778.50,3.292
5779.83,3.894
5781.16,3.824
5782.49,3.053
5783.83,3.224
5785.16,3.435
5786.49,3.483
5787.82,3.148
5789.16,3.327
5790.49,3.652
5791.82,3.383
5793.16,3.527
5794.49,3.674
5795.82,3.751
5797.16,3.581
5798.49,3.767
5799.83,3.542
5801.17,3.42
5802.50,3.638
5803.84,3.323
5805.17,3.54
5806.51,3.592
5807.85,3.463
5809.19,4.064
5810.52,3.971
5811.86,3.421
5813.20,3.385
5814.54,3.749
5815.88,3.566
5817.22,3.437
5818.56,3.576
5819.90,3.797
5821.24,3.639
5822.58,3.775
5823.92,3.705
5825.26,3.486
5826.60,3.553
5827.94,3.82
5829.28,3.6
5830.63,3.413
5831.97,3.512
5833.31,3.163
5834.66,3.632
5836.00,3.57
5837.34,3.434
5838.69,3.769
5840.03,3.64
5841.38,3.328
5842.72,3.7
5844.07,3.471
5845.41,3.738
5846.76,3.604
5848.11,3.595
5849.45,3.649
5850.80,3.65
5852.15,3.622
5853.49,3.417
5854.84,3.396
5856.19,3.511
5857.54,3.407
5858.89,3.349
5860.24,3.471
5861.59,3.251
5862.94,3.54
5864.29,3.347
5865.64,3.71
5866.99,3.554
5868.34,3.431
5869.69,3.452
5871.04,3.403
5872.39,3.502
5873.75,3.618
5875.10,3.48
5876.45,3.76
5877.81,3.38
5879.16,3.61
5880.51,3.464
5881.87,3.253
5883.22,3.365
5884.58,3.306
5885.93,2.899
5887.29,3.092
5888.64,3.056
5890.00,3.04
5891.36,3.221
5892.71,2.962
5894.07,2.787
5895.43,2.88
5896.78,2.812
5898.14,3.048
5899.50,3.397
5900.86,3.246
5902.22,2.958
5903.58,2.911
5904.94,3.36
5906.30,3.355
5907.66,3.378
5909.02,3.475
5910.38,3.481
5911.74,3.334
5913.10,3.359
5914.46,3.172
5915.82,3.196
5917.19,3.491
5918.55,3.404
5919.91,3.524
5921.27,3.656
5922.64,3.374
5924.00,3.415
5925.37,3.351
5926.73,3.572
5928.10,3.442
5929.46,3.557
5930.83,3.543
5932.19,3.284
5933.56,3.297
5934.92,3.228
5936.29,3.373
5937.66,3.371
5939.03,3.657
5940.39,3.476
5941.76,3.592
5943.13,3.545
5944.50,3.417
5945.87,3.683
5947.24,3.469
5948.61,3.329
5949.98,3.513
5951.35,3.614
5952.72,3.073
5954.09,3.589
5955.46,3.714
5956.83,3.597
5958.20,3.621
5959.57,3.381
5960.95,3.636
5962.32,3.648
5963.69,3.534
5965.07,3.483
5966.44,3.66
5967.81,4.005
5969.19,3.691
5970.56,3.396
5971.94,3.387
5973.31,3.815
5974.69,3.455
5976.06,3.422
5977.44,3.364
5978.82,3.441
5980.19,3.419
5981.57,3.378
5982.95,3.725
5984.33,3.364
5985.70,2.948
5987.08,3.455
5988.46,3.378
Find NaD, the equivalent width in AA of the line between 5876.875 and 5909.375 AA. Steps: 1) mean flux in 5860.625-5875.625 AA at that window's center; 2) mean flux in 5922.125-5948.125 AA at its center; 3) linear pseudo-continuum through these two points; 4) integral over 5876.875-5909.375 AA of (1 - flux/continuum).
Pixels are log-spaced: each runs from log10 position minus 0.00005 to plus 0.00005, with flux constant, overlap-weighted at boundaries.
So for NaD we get 2.7 AA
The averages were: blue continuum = 3.48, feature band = 3.18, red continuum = 3.45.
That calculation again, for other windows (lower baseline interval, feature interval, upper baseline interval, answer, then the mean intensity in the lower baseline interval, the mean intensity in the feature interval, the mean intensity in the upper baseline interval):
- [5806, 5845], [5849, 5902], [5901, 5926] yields 1.78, 3.6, 3.34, 3.34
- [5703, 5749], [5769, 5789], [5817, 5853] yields 0.36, 3.48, 3.47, 3.59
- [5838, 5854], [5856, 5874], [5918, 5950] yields 0.54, 3.6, 3.46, 3.46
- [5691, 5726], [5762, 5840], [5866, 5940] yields -4.51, 3.4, 3.56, 3.33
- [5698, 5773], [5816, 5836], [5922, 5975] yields -0.45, 3.49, 3.58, 3.51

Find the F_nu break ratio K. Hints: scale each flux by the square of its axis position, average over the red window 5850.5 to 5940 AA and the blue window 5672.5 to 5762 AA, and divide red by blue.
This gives 1.02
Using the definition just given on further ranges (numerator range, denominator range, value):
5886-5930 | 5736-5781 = 0.96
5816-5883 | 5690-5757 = 1.06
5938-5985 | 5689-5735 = 1.12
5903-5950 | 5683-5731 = 1.07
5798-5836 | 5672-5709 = 1.09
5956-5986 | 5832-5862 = 1.04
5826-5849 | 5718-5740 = 1.04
